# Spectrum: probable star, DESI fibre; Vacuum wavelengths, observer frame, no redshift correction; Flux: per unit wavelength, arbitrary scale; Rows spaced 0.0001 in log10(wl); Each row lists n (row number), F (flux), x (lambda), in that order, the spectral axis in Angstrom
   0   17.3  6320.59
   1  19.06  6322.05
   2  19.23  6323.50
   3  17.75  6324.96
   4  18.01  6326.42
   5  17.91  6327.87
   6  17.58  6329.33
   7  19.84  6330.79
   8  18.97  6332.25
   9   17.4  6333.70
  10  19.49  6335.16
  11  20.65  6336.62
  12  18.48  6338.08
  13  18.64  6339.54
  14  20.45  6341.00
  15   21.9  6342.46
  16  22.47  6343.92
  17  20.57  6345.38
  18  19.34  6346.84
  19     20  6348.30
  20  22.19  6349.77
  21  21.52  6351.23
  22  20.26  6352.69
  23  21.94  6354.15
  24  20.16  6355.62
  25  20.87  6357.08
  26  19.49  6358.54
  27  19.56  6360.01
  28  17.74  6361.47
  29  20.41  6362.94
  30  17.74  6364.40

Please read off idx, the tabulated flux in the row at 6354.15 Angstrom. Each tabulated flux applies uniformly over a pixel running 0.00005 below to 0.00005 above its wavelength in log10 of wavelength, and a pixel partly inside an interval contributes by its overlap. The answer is 21.94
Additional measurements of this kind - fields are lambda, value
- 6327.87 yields 17.91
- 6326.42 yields 18.01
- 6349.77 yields 22.19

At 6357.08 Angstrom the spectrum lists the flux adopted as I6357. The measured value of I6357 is 20.87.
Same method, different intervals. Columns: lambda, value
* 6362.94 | 20.41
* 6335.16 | 19.49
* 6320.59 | 17.3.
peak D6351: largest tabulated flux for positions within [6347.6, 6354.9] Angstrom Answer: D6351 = 22.19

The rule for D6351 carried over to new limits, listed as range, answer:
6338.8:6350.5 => 22.47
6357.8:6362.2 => 19.56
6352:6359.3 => 21.94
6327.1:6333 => 19.84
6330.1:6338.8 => 20.65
